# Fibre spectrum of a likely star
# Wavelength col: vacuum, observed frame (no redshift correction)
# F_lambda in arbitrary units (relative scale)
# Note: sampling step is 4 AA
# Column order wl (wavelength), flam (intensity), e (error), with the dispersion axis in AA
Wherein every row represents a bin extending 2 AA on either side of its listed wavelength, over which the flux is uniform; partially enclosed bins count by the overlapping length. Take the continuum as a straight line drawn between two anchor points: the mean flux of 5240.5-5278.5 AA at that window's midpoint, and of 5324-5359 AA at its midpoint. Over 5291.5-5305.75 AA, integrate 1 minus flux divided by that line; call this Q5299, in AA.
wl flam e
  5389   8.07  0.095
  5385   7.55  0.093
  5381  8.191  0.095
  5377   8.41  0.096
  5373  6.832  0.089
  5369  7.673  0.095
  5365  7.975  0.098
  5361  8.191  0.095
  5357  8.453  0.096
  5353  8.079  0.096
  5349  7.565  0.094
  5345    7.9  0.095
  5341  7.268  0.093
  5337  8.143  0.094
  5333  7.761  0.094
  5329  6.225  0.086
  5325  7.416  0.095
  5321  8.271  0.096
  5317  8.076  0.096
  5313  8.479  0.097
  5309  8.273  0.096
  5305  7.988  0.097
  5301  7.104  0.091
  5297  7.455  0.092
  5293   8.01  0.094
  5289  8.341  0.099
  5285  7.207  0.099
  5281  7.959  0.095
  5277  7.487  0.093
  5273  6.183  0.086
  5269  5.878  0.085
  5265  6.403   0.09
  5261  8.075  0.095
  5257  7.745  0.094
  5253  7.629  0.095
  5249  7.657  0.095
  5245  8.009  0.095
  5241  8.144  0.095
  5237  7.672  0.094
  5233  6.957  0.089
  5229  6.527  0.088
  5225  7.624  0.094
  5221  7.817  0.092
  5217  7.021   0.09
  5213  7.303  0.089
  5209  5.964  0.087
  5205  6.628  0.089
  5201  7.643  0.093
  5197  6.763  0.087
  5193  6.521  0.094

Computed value -0.3 AA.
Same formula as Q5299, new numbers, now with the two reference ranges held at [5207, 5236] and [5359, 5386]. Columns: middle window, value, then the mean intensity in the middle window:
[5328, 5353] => 0.3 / 7.58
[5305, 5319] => -1.3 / 8.23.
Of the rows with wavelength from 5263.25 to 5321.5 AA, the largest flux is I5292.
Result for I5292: 8.479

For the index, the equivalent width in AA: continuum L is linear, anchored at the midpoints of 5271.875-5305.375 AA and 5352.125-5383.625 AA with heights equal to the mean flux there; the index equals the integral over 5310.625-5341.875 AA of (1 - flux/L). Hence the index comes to 0.0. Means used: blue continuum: 7.54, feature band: 7.73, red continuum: 7.96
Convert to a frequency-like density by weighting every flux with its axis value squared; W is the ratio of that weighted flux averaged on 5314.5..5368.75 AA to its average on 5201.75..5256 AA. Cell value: 1.1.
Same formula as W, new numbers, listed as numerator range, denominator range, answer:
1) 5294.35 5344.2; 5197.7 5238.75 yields 1.13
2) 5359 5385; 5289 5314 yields 1.02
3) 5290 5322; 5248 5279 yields 1.14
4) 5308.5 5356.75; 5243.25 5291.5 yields 1.08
